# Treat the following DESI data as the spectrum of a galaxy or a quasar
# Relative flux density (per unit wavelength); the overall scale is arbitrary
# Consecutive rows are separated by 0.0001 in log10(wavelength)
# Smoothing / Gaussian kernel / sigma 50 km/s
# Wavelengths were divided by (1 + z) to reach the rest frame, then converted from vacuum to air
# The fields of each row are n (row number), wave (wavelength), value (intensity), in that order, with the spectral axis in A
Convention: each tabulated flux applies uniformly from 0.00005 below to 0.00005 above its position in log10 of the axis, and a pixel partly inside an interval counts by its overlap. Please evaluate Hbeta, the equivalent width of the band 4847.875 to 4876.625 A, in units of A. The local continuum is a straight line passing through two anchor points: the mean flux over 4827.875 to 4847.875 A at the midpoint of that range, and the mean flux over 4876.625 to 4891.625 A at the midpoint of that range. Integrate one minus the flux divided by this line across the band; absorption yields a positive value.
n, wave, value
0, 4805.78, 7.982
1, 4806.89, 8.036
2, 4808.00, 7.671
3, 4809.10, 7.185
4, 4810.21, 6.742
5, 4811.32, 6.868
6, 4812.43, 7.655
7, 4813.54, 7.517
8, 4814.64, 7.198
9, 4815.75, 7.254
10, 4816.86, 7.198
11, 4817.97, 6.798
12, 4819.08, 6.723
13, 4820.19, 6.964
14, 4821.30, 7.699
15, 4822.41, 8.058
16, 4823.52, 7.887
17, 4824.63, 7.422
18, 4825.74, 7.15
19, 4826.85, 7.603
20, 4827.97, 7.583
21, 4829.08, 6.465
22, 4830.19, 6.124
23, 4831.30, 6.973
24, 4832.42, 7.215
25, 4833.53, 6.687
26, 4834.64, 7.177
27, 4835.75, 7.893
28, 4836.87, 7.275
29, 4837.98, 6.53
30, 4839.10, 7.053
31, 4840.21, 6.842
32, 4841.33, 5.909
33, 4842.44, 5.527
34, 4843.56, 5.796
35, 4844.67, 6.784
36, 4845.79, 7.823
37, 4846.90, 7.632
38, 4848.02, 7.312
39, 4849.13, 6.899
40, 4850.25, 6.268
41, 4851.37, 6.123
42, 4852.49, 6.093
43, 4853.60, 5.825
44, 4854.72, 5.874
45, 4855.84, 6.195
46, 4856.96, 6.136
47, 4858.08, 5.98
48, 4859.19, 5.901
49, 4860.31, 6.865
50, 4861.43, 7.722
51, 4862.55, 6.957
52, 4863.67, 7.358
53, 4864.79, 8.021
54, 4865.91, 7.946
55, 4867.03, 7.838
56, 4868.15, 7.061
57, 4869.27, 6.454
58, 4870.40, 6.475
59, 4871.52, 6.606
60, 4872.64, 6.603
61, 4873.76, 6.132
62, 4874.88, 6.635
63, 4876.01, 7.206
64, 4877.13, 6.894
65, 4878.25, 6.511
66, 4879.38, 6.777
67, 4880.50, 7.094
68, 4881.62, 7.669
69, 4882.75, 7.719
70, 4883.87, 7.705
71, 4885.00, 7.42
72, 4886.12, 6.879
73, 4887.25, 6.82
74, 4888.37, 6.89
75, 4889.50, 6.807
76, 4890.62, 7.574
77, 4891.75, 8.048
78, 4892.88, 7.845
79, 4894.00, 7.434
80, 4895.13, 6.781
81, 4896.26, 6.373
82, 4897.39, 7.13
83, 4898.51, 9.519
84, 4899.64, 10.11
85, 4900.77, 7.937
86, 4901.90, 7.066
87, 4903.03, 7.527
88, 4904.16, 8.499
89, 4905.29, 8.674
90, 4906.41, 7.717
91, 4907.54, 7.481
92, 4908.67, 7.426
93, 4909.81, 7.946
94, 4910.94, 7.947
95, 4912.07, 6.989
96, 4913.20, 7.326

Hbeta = 1.3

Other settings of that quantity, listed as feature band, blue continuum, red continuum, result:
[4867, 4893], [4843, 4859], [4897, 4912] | 1.02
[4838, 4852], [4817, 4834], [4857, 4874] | 0.77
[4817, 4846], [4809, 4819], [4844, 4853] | 0.02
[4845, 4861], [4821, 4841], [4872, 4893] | 1.43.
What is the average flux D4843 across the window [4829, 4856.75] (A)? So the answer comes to 6.65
